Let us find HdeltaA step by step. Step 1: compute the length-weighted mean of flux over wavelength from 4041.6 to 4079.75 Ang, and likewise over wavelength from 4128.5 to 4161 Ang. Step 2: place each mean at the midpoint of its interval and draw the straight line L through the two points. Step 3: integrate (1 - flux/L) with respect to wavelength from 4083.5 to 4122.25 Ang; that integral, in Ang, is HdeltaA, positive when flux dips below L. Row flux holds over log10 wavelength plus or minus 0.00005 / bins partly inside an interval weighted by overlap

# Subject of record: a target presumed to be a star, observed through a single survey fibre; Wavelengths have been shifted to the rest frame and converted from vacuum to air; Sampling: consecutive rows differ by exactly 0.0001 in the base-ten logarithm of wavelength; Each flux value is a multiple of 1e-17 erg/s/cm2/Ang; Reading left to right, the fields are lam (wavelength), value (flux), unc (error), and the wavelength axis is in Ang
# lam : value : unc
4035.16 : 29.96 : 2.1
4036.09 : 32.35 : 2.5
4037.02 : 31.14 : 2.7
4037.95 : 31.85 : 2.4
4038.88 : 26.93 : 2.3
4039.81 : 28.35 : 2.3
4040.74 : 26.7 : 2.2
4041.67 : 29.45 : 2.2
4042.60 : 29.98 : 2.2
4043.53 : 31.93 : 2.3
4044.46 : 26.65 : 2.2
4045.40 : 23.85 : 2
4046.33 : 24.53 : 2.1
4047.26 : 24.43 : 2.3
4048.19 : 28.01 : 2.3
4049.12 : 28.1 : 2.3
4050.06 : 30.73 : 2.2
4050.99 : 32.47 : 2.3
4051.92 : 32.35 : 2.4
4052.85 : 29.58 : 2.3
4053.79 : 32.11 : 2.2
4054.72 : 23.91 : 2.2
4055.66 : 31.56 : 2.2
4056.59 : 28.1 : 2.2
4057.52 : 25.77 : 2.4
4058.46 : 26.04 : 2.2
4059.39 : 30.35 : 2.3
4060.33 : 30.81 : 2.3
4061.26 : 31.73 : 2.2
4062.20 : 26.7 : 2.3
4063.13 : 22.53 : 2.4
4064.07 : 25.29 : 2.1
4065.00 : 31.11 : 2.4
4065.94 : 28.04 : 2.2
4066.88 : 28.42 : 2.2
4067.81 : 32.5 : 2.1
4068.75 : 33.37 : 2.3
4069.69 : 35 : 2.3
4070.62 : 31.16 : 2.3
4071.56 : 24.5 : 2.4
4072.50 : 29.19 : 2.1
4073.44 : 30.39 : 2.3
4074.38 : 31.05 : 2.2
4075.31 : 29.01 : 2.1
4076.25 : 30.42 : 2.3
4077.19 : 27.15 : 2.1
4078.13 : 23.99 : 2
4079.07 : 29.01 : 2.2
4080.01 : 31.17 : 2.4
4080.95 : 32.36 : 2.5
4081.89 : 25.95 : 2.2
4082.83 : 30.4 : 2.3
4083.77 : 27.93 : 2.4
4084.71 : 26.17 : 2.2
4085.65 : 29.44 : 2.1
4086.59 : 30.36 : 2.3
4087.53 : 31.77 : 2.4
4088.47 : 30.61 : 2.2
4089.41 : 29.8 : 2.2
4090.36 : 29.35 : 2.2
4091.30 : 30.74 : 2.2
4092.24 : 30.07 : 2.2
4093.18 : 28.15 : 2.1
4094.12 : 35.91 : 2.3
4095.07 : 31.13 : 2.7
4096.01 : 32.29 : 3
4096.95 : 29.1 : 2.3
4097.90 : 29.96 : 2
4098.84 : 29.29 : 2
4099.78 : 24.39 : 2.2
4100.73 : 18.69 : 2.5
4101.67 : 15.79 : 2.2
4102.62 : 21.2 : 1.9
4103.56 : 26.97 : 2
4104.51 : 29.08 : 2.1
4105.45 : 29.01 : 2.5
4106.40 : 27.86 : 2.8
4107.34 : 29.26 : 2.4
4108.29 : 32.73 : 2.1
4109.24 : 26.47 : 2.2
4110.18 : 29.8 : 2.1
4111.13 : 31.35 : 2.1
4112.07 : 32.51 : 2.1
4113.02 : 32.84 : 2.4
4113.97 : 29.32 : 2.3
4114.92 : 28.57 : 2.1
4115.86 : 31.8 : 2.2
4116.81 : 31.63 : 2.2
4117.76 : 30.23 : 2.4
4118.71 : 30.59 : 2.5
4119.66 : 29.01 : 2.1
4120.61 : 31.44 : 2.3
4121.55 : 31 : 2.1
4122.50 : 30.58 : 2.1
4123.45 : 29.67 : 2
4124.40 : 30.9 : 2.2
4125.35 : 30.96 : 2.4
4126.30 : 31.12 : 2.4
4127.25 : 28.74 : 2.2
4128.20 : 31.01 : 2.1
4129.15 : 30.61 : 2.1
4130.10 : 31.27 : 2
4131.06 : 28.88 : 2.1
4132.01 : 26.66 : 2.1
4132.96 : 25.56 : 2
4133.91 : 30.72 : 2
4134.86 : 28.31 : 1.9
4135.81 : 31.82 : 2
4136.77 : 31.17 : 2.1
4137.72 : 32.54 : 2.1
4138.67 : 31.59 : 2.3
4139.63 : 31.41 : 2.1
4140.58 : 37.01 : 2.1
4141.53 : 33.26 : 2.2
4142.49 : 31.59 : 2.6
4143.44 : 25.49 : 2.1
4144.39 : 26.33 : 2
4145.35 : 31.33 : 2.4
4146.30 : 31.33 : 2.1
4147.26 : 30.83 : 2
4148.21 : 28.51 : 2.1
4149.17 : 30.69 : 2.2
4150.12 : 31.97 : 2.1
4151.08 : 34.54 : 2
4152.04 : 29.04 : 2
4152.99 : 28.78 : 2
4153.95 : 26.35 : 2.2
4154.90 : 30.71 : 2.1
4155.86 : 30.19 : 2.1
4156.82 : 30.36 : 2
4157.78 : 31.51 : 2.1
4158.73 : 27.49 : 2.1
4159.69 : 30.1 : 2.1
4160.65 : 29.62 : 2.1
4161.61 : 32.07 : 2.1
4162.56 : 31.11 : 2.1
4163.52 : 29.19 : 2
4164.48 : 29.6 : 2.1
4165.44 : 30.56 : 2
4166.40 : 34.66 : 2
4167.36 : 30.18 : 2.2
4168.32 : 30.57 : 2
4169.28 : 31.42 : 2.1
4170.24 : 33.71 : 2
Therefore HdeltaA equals 0.5 Ang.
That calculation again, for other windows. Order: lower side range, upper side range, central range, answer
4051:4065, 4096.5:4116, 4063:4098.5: -1.8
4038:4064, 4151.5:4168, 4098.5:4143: 0.0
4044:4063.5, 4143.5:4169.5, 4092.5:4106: 0.8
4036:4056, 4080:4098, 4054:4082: 0.5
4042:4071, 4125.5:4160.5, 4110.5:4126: -0.5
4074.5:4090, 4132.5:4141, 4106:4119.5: 0.0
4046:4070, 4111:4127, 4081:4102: 0.9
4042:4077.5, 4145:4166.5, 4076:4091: 0.1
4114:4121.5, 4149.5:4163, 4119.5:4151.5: -0.2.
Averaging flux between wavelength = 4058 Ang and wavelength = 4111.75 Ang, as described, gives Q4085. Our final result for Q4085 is 28.8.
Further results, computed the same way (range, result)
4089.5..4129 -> 29.3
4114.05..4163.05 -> 30.3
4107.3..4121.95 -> 30.6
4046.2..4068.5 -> 28.7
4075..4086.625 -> 28.6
